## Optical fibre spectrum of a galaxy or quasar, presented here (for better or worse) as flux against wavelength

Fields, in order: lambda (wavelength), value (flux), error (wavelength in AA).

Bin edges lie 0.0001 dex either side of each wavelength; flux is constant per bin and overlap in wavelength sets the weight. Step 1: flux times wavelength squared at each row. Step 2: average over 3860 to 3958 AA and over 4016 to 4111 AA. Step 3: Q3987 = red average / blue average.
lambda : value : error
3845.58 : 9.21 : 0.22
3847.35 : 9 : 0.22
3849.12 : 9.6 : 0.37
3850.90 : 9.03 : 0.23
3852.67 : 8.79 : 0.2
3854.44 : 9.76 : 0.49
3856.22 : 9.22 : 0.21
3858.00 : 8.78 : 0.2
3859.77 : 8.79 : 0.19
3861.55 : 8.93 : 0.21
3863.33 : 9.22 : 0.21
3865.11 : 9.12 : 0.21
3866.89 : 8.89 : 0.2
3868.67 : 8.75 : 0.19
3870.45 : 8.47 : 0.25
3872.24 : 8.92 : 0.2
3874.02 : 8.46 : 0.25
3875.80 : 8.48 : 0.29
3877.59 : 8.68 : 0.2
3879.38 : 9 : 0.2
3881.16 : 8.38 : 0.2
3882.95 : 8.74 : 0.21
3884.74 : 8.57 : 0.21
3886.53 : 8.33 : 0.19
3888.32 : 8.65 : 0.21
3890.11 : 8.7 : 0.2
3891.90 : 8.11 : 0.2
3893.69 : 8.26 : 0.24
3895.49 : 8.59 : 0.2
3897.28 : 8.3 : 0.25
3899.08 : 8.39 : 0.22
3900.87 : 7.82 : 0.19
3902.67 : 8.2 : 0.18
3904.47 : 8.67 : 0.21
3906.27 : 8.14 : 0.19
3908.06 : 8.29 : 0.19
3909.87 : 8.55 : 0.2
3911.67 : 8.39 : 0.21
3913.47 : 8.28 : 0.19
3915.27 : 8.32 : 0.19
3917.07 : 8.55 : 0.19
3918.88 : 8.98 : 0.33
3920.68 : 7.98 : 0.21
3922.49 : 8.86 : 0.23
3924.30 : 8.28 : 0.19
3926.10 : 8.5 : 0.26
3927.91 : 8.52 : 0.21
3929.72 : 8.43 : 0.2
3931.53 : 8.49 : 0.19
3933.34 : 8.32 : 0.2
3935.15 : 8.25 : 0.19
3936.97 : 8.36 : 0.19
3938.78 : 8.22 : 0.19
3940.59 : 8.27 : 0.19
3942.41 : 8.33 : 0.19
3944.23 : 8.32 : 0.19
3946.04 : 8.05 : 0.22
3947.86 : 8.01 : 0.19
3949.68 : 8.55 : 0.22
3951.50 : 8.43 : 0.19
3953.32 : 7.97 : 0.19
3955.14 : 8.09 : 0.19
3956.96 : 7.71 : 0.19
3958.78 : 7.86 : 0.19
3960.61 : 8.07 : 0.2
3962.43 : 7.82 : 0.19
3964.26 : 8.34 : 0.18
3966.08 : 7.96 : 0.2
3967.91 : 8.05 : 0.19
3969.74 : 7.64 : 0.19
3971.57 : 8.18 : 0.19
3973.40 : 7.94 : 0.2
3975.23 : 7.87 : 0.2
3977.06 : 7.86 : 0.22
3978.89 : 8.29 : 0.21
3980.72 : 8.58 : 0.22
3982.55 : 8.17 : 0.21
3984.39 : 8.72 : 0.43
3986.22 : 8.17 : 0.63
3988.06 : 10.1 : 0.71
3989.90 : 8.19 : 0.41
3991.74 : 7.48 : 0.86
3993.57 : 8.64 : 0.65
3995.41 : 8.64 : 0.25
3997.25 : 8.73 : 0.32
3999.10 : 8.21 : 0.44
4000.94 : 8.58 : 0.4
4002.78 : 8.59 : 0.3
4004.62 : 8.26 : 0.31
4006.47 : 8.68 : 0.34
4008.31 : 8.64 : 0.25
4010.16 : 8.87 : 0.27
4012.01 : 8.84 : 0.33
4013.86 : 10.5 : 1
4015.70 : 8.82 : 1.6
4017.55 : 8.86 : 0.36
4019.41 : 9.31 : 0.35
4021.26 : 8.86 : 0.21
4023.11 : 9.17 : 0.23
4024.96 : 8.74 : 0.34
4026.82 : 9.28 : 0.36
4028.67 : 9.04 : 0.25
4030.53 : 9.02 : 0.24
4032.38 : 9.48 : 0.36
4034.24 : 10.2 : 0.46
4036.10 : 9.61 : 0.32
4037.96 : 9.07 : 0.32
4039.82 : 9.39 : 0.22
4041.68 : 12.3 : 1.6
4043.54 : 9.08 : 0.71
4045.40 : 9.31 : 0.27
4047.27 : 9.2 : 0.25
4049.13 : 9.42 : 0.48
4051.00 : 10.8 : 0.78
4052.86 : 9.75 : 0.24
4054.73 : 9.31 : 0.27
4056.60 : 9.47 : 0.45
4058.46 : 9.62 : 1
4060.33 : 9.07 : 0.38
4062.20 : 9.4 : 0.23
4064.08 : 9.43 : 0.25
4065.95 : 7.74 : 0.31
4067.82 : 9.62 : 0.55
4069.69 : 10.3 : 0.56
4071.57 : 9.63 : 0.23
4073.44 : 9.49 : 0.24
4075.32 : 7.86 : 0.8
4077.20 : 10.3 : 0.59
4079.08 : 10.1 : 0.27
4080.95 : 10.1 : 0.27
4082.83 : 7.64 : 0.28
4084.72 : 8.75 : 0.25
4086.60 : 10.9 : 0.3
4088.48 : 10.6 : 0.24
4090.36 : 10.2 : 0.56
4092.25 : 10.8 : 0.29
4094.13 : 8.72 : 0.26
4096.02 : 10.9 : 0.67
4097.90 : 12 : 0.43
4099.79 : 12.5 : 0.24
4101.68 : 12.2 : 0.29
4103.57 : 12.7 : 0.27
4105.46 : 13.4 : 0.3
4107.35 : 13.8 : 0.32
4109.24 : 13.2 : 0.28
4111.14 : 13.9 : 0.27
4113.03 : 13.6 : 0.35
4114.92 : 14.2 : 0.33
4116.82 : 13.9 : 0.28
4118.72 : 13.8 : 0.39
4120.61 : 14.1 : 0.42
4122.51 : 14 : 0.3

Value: 1.28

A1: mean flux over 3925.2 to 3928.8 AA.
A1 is 8.51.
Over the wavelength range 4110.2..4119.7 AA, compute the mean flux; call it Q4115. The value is 13.9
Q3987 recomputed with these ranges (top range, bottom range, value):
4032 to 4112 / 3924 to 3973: 1.34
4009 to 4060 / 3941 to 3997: 1.19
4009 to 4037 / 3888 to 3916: 1.18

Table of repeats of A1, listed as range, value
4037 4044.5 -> 9.96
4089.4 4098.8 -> 10.5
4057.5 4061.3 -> 9.37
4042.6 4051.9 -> 9.56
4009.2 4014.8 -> 9.4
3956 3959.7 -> 7.79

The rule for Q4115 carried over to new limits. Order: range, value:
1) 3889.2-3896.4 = 8.42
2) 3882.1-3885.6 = 8.65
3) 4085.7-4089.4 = 10.8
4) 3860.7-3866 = 9.09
